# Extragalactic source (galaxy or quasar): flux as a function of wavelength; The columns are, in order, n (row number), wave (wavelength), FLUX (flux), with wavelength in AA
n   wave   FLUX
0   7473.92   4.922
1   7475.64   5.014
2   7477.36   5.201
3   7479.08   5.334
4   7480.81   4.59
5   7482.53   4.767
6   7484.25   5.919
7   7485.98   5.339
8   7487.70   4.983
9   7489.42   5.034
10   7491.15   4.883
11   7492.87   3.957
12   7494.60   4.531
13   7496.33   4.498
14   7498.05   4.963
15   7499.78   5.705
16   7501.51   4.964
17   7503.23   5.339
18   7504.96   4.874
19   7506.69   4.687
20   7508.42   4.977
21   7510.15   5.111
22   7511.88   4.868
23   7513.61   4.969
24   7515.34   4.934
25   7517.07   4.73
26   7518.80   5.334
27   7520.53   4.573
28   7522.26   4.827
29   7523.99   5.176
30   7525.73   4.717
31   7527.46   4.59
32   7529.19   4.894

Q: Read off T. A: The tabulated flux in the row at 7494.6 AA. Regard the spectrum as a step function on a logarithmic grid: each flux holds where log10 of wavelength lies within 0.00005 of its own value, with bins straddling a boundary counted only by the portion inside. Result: 4.531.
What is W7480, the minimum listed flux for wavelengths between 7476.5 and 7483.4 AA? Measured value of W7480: 4.59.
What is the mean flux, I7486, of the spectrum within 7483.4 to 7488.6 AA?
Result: 5.41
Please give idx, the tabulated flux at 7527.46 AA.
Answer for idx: 4.59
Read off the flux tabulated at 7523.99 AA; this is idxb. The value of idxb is 5.176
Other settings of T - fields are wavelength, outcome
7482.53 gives 4.767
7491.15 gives 4.883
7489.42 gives 5.034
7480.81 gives 4.59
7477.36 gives 5.201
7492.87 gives 3.957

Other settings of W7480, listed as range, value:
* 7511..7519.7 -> 4.73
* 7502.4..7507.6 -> 4.687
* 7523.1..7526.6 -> 4.717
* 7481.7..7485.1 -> 4.767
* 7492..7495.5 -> 3.957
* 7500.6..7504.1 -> 4.964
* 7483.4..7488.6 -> 4.983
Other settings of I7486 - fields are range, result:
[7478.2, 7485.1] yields 5.15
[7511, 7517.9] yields 4.88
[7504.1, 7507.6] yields 4.78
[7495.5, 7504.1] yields 5.1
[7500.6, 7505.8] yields 5.07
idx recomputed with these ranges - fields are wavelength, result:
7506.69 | 4.687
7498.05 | 4.963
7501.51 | 4.964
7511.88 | 4.868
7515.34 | 4.934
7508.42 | 4.977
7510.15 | 5.111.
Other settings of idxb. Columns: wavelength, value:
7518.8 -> 5.334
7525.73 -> 4.717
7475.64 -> 5.014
